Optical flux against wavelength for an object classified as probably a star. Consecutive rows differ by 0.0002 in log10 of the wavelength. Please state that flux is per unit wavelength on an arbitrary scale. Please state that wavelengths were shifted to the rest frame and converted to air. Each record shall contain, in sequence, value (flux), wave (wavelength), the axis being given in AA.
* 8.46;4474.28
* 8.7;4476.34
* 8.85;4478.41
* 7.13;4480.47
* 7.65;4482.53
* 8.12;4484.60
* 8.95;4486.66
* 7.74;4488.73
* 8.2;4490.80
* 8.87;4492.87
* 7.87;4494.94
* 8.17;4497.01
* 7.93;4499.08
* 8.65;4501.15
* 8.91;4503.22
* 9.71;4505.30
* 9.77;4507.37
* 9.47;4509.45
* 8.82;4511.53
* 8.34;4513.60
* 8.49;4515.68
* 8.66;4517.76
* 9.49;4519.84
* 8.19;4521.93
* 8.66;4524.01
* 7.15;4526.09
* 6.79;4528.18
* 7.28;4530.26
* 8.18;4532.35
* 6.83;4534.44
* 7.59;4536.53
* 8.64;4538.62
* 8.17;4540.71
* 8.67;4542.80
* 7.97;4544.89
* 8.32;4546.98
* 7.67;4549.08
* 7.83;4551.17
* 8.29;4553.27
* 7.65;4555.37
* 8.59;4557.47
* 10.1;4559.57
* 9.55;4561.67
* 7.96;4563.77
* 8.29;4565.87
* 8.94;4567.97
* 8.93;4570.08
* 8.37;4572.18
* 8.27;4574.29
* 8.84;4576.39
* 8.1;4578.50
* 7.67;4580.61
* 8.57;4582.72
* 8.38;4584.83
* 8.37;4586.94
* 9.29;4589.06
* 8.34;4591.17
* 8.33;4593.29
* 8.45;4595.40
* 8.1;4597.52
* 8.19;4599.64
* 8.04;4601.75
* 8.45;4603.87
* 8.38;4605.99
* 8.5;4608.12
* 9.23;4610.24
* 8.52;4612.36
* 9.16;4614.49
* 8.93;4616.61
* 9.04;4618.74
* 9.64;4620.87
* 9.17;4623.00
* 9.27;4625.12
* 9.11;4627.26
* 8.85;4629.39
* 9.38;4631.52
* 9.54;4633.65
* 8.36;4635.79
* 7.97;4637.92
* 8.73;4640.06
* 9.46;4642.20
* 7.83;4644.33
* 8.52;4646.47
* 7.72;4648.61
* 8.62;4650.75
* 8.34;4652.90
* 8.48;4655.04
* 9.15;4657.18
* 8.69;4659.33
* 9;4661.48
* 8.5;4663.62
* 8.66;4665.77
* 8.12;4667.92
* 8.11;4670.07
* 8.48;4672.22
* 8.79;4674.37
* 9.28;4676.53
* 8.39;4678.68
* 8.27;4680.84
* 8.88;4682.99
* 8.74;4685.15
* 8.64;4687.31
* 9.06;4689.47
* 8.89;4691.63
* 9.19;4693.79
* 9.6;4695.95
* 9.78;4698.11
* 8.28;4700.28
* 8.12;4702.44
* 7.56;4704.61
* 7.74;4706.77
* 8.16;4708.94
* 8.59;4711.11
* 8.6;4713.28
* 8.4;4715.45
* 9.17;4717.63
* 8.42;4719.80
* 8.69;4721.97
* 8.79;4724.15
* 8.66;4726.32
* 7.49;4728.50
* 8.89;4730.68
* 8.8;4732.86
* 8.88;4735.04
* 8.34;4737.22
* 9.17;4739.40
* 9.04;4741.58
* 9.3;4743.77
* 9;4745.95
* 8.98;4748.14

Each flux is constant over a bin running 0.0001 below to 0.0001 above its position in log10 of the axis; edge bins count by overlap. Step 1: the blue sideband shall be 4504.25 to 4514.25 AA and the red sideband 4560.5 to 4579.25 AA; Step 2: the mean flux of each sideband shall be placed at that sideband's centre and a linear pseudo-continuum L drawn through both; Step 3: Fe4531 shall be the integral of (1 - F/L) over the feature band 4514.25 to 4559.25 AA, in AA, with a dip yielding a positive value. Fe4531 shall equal 4.4 AA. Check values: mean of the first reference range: 9.26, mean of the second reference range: 8.6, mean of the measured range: 8.09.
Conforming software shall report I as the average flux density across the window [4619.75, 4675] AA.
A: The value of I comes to 8.71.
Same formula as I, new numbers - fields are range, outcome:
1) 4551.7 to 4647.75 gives 8.65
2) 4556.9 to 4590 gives 8.64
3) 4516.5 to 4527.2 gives 8.42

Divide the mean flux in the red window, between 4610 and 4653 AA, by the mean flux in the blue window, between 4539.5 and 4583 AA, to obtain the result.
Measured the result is 1.05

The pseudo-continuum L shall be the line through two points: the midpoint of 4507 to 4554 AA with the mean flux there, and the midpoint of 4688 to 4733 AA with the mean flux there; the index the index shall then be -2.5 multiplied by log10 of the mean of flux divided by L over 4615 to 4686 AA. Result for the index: -0.03 mag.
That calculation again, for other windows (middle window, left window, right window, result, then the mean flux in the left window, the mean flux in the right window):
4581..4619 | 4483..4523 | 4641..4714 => 0.009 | 8.64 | 8.6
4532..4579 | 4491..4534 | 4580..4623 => 0.023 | 8.44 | 8.6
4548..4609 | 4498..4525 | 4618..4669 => 0.047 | 8.85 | 8.75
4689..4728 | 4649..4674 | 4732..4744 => 0.017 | 8.54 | 8.9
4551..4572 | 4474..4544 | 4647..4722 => -0.029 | 8.32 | 8.6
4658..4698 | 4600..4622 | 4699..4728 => -0.031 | 8.77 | 8.39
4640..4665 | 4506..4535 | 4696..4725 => -0.015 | 8.33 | 8.52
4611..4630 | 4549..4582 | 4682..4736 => -0.068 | 8.47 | 8.64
